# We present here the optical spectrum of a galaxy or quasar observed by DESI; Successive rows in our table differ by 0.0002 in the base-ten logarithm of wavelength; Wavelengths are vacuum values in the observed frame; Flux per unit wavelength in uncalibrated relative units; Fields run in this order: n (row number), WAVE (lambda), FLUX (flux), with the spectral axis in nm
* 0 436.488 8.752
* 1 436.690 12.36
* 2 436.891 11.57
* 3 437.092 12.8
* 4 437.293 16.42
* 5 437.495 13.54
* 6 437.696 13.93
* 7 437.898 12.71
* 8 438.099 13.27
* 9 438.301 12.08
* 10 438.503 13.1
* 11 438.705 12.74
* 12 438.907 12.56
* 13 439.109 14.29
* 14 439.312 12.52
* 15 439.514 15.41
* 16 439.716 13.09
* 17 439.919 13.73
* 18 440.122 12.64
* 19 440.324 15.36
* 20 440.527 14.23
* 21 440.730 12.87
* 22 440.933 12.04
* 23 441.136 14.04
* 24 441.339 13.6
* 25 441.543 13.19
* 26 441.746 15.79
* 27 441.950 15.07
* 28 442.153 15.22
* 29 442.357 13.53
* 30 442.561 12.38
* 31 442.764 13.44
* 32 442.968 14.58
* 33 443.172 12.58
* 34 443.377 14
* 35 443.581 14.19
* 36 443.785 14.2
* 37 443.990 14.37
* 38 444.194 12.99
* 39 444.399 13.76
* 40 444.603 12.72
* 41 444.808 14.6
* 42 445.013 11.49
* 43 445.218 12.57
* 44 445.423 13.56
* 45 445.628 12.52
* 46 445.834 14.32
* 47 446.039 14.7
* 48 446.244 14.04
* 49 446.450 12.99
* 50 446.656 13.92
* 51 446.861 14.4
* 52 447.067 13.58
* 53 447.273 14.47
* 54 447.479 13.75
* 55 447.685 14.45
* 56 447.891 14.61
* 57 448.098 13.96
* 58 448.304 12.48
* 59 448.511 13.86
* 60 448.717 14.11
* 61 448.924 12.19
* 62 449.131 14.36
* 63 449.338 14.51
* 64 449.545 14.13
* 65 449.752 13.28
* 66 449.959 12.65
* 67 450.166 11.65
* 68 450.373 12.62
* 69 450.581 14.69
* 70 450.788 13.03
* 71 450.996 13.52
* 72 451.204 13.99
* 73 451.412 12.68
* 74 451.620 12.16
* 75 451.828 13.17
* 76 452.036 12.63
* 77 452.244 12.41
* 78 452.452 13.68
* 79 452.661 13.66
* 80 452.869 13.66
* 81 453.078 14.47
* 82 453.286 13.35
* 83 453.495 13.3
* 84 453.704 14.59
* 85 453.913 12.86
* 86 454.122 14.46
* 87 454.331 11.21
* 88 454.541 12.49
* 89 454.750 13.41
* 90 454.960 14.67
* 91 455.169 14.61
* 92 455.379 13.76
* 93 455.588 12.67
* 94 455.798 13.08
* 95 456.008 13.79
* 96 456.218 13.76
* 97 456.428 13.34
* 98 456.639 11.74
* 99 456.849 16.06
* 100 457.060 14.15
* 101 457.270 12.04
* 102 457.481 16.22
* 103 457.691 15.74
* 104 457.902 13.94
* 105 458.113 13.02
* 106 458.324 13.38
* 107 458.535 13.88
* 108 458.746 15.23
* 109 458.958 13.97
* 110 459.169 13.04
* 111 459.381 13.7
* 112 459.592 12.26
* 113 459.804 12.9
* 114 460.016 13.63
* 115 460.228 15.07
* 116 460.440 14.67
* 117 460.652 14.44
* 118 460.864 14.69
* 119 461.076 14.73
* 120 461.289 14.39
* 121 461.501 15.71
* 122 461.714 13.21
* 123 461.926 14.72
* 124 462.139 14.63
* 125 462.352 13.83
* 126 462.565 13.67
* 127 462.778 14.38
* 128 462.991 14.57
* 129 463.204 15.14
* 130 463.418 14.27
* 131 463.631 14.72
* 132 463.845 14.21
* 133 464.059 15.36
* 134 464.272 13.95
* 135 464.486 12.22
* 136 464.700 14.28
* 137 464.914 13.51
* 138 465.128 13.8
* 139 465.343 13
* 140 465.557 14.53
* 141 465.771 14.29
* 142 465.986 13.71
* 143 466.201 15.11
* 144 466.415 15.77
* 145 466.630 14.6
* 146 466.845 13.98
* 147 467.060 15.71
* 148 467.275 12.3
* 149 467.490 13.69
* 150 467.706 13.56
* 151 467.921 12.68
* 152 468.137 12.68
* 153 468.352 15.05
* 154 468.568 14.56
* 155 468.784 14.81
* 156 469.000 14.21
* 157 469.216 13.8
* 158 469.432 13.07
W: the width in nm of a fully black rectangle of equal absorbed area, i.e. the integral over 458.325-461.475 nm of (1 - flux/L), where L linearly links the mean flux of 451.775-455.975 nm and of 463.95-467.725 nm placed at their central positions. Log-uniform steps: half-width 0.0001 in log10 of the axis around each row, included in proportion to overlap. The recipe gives -0.07 nm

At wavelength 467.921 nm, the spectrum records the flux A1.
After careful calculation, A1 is 12.68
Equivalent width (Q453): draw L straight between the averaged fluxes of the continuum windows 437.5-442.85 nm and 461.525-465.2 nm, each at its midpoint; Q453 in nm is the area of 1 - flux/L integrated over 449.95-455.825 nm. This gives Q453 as 0.26 nm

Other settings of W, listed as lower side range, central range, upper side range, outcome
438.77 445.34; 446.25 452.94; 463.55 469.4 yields 0.143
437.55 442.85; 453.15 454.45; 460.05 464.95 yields 0.068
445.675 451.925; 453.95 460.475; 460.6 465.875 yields 0.120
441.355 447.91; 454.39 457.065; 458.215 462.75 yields 0.077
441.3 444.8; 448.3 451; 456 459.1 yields 0.107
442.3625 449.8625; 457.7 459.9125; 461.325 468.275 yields 0.055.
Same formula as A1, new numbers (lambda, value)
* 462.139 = 14.63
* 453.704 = 14.59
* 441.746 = 15.79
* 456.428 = 13.34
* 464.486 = 12.22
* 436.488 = 8.752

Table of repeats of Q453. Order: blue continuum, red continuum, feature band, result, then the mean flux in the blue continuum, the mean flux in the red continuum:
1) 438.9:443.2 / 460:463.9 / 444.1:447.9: 0.09 nm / 13.8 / 14.5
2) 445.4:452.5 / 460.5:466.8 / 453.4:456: 0.07 nm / 13.5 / 14.3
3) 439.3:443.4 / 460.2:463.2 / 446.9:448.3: 0.00 nm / 13.8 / 14.5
